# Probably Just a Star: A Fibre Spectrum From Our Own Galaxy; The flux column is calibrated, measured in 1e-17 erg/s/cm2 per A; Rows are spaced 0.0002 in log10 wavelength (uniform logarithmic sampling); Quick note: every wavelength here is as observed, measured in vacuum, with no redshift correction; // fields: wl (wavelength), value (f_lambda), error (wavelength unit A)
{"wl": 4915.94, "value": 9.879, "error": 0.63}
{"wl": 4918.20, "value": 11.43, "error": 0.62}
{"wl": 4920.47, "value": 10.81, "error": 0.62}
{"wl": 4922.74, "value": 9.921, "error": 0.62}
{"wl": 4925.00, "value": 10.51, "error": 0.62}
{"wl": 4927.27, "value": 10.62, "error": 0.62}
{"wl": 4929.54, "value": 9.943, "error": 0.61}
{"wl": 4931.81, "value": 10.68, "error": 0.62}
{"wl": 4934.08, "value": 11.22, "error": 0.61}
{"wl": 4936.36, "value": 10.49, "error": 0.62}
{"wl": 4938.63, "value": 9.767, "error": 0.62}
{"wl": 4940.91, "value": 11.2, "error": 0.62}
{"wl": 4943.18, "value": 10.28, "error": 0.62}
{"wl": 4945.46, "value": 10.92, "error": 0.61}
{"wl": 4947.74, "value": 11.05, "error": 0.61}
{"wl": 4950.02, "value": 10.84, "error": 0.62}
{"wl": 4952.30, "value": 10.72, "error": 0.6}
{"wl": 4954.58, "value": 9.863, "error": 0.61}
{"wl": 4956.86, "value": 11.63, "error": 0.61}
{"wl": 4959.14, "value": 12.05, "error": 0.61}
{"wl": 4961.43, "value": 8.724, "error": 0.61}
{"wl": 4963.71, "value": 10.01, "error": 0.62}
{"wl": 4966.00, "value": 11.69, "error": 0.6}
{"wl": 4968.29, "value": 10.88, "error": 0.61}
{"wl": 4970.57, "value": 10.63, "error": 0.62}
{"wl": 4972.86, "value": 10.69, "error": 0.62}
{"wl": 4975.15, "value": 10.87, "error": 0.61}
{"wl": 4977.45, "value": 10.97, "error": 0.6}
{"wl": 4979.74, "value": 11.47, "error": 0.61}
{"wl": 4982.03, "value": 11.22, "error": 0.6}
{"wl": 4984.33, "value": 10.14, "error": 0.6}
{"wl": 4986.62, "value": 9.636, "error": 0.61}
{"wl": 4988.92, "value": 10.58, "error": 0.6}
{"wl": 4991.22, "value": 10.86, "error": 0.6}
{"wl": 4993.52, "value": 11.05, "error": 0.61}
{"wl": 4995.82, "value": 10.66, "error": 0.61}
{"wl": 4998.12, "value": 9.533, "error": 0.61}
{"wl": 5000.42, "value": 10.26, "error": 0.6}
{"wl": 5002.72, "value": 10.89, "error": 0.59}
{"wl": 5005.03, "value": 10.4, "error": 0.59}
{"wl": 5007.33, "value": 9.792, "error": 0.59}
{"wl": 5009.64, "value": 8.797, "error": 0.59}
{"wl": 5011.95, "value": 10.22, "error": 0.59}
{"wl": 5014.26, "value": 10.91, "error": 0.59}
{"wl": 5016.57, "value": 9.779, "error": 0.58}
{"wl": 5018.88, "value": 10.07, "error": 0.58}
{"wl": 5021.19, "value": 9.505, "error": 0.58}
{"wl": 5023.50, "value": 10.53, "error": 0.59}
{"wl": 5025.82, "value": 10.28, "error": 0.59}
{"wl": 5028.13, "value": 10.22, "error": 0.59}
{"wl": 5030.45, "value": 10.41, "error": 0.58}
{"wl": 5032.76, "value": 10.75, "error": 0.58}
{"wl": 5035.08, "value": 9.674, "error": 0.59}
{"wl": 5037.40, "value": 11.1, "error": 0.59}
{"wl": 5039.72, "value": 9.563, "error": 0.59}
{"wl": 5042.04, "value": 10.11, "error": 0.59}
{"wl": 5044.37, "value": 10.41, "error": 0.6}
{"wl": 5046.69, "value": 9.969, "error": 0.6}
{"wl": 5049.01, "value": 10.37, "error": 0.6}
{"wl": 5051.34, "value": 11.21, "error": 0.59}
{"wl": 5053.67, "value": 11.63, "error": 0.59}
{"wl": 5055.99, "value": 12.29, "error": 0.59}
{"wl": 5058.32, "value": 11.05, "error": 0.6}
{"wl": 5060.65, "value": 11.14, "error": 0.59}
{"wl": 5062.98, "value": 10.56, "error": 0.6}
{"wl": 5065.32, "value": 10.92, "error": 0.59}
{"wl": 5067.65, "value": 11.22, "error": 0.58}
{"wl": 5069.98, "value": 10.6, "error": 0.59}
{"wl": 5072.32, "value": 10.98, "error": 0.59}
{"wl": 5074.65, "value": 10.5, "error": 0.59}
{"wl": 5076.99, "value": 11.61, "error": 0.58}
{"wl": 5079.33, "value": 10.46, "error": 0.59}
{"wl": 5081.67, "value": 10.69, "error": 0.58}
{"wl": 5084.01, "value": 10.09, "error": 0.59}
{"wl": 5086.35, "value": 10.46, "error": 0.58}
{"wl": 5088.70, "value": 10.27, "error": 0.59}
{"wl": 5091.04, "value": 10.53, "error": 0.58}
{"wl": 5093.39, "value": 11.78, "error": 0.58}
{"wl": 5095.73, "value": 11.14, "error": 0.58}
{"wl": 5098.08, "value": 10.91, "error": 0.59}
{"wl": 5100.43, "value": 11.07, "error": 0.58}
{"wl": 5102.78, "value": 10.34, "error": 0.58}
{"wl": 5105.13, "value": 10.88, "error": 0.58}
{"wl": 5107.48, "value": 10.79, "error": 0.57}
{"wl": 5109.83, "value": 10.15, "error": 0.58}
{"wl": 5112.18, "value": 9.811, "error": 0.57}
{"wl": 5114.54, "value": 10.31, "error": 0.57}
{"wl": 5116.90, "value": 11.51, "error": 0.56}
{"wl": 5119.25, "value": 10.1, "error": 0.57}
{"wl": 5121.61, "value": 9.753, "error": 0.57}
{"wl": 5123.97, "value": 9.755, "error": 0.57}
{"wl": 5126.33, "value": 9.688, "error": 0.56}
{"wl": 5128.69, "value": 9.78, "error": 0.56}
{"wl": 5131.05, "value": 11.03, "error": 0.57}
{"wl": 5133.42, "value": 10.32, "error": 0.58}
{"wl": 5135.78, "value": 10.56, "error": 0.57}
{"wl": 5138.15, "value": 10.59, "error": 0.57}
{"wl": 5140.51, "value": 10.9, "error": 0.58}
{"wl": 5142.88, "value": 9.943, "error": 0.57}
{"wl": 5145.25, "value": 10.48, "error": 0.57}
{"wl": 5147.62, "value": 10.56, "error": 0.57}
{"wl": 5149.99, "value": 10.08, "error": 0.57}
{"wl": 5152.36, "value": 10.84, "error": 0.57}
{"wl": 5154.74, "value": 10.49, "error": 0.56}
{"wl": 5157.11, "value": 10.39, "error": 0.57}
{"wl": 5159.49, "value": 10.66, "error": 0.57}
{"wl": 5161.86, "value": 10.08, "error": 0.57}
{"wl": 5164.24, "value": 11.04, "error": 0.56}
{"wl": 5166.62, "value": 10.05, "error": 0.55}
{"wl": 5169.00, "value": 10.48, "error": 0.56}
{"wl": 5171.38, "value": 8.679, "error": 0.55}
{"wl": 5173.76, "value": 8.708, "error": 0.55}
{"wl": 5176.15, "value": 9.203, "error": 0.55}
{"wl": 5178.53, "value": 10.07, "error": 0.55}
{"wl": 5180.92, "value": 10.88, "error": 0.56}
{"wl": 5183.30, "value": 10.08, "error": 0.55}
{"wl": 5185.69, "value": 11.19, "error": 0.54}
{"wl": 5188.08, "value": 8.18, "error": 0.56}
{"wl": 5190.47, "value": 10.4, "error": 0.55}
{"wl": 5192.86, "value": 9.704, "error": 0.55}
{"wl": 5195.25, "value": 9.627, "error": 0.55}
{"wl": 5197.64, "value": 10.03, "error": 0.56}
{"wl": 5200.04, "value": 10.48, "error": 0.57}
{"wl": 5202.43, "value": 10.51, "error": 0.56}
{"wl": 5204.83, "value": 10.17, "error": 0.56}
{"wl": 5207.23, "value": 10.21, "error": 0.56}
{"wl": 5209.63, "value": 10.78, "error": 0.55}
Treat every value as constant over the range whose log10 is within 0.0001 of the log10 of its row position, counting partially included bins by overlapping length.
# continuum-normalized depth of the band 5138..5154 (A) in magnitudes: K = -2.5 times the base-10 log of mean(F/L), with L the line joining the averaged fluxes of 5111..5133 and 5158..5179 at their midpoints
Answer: -0.047 mag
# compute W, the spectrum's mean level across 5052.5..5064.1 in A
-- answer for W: 11.3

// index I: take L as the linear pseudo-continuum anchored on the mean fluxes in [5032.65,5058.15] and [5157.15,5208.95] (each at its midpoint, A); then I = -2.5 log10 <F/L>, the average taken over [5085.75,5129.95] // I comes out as -0.01 mag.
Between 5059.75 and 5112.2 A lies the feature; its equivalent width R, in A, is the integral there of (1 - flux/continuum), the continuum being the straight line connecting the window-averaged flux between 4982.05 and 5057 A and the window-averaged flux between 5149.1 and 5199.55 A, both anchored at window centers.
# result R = -2.7 A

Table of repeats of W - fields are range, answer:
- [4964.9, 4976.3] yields 11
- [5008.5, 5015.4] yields 9.97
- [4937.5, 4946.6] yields 10.5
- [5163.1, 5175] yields 9.78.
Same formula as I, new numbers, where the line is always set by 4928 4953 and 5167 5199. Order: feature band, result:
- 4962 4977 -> -0.02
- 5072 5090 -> -0.05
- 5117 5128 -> 0.00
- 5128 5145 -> -0.05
